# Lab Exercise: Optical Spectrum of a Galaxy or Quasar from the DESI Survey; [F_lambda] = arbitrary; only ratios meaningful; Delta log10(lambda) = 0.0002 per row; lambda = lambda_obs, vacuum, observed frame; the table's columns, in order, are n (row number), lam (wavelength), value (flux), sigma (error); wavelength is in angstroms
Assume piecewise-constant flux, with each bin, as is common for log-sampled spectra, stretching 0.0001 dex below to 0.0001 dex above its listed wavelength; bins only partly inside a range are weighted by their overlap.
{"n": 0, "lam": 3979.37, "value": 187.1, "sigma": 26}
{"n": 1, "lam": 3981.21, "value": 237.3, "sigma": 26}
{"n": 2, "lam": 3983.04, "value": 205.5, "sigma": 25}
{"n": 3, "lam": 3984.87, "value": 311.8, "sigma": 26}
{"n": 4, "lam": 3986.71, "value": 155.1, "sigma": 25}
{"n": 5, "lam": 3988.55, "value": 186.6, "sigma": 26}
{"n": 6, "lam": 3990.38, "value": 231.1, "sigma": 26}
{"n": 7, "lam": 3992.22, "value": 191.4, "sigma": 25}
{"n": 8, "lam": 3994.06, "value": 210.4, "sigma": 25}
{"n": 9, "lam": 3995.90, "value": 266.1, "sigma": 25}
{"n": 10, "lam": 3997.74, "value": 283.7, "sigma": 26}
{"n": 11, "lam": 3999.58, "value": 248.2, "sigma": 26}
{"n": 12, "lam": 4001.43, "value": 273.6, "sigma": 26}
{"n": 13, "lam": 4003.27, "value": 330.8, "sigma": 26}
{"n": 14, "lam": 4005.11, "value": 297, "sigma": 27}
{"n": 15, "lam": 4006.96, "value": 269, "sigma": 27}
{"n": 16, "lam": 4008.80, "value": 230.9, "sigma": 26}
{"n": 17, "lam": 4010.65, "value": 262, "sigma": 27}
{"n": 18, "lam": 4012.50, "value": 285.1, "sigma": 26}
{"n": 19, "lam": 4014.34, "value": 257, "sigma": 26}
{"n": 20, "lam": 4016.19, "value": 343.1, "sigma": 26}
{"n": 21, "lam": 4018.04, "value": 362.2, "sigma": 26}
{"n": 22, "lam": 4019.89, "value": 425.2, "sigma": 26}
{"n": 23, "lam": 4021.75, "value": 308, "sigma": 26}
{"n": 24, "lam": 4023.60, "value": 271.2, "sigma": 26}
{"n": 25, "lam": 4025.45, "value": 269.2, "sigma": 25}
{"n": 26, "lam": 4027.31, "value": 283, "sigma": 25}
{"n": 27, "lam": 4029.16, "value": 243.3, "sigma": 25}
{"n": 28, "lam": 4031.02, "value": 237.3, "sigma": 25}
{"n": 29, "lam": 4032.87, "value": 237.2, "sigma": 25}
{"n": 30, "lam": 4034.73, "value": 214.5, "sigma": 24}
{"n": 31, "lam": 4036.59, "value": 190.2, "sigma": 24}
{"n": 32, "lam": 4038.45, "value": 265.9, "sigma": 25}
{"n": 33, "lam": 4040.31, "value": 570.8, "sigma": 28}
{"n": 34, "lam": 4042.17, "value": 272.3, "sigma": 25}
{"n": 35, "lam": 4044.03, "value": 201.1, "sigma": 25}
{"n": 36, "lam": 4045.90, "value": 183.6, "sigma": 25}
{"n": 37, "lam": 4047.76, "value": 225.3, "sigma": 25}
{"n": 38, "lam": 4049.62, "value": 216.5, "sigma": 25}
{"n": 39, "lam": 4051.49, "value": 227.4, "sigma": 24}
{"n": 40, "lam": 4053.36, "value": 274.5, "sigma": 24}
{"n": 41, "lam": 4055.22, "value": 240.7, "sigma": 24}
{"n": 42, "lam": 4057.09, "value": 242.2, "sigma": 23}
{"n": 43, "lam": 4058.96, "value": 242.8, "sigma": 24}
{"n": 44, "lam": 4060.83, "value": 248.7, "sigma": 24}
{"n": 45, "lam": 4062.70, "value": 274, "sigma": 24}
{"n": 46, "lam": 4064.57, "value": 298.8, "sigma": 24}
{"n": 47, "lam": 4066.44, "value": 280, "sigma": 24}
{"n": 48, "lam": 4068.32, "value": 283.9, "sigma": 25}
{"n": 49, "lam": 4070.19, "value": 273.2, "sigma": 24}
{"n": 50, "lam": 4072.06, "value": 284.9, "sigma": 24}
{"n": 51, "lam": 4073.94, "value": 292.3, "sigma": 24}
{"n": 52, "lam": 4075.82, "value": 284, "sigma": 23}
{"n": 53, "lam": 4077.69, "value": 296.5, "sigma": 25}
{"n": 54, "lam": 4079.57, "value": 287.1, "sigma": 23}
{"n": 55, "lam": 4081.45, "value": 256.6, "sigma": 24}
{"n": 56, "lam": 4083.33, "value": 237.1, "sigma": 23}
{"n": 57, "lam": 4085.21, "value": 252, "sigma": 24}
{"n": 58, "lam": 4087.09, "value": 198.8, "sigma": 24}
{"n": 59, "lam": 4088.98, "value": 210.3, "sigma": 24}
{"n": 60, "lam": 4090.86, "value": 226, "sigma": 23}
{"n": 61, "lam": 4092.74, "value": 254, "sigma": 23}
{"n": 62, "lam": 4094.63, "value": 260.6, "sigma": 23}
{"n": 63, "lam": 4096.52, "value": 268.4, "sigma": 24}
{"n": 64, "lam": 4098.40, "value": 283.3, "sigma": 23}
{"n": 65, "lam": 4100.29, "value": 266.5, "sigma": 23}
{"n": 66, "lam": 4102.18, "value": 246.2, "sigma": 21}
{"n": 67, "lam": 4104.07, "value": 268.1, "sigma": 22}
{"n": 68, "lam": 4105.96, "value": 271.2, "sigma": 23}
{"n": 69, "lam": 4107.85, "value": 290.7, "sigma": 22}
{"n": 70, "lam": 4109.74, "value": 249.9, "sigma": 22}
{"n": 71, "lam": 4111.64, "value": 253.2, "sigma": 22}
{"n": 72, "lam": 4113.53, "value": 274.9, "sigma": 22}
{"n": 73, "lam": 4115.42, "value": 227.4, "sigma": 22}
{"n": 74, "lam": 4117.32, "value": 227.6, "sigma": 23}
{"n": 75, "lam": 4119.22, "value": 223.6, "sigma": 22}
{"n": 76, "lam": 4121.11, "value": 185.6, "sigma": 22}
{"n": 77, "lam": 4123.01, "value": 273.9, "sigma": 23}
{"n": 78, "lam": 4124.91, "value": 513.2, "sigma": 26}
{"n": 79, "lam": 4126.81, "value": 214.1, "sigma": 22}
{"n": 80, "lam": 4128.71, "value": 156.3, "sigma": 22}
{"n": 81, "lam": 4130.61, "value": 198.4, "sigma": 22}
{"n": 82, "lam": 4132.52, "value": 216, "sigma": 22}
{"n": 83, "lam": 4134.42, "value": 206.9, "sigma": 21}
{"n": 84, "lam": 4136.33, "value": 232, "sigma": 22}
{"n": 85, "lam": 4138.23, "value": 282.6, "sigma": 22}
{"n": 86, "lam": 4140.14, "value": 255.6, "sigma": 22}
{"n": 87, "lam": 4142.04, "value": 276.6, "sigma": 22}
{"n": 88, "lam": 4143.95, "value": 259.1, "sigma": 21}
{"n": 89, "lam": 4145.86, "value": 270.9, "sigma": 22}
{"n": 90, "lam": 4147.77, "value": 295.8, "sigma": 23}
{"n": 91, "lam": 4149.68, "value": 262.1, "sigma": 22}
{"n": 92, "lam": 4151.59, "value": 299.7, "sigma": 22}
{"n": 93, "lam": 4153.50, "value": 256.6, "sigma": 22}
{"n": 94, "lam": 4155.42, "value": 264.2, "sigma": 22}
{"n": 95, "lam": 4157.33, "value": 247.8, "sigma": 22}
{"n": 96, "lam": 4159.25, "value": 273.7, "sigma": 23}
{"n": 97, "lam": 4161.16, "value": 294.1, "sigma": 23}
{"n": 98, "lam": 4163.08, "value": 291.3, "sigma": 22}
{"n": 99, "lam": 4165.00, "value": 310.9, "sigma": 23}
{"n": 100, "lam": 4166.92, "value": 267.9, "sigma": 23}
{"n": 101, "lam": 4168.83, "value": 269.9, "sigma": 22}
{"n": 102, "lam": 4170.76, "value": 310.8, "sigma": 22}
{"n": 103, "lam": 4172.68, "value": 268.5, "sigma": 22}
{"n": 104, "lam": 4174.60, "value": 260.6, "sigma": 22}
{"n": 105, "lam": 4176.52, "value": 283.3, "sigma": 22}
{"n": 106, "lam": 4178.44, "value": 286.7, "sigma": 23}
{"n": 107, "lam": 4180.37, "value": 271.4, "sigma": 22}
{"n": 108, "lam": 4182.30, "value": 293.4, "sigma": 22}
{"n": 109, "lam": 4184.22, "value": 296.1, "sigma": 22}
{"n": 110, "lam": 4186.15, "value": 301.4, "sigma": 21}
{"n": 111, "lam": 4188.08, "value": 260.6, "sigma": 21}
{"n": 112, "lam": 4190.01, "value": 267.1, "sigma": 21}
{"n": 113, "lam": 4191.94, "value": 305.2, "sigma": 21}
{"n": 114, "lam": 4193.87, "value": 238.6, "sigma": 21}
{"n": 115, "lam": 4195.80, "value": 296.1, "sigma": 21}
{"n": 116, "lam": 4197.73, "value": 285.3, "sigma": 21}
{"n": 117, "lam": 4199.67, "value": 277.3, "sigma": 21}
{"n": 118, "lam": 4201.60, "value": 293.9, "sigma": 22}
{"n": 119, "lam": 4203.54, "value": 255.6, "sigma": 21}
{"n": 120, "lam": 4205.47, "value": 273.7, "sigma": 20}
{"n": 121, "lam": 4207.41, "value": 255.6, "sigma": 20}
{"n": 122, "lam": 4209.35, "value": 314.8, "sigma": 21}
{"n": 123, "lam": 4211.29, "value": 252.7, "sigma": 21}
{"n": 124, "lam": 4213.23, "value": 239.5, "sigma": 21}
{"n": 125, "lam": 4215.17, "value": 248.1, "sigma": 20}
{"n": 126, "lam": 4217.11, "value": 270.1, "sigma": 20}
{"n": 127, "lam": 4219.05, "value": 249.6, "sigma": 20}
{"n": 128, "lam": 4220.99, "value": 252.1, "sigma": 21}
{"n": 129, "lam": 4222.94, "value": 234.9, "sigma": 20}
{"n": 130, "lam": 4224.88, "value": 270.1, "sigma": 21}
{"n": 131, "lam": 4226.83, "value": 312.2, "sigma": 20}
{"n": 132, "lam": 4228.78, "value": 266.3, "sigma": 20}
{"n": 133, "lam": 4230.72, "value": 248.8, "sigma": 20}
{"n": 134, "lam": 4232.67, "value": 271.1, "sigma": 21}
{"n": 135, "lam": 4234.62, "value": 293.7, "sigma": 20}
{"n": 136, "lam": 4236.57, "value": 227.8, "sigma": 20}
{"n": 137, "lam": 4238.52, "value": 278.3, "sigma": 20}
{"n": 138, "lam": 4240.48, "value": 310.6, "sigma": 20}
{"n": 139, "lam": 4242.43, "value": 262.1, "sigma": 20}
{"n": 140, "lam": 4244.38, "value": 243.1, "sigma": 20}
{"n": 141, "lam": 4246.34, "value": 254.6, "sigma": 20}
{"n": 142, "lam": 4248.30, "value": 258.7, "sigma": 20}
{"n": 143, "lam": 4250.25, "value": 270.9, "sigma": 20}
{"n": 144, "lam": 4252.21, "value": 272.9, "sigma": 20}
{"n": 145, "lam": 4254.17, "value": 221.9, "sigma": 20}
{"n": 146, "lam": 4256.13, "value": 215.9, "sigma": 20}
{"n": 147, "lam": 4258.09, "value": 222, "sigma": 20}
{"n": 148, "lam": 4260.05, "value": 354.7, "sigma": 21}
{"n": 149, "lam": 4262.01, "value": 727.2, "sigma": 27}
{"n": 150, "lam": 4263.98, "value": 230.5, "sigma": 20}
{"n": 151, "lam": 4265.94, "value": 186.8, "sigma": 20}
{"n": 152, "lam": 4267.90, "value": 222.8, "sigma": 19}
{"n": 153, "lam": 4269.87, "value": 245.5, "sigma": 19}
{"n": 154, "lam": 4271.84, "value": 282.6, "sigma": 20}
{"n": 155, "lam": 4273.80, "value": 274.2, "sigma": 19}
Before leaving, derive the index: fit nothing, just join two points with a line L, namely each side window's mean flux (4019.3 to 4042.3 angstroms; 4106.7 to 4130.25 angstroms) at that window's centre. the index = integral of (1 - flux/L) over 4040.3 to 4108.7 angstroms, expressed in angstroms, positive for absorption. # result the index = 3.1 angstroms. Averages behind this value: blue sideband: 290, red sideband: 256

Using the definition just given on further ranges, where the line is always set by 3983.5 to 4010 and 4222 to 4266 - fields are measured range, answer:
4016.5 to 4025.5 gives -2.9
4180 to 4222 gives 0.5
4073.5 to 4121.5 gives 1.5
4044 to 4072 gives 0.7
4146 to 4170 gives -0.7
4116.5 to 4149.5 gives 1.8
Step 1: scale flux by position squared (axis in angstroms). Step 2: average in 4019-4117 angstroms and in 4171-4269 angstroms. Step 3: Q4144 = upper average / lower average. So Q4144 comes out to 1.12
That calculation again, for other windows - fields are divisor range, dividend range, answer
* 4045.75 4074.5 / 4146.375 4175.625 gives 1.14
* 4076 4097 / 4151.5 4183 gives 1.16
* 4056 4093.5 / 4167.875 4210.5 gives 1.13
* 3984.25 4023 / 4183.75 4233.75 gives 1.10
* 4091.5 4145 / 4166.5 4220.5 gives 1.12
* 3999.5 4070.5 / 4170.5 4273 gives 1.10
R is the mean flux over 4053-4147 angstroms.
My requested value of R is 258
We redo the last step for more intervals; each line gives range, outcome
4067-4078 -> 285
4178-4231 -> 272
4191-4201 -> 281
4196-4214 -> 273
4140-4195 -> 278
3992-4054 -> 272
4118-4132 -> 251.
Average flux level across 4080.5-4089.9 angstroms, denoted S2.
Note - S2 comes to 231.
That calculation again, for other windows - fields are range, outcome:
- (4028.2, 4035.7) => 233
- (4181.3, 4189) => 288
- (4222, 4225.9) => 253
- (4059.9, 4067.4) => 275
